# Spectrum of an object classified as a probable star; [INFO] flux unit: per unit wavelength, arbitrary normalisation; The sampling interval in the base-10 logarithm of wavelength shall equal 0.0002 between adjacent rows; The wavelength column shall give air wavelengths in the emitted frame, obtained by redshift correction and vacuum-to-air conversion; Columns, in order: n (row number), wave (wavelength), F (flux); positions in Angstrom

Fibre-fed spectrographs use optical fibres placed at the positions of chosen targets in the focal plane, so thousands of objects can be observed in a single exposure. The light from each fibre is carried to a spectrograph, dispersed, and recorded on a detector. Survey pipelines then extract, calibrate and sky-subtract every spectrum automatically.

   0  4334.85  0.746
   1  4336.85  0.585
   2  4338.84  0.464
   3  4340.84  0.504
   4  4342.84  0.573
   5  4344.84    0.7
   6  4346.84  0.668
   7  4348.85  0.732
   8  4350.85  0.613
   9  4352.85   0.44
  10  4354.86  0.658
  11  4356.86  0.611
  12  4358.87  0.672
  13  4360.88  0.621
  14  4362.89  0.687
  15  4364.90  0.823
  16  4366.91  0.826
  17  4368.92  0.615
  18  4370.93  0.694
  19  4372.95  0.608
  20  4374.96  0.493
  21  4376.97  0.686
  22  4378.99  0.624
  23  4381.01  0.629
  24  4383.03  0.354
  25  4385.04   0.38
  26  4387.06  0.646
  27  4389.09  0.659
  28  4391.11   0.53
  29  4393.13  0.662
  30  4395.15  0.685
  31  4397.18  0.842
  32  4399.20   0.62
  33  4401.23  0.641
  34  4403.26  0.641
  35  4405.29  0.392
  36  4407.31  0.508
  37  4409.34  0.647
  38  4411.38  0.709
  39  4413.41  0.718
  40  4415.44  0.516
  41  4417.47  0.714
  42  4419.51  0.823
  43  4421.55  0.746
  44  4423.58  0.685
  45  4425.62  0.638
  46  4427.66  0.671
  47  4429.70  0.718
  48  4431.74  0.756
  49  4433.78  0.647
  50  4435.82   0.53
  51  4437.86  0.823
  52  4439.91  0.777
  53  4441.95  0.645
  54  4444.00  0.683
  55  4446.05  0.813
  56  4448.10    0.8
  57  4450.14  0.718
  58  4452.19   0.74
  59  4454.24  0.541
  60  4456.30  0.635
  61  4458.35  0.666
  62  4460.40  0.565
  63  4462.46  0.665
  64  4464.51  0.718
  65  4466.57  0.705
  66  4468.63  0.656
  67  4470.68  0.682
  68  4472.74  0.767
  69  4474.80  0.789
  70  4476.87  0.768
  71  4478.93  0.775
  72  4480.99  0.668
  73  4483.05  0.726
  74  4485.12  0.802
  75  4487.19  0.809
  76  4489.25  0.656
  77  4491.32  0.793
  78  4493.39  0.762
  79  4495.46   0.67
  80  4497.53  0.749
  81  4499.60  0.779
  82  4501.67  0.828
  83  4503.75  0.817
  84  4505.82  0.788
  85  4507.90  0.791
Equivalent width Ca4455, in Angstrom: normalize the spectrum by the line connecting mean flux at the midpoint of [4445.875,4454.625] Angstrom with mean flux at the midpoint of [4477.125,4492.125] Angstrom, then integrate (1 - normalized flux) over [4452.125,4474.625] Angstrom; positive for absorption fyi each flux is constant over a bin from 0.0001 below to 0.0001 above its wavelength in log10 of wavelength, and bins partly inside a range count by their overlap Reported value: 2.0 Angstrom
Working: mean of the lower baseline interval 0.727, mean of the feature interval 0.669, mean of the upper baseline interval 0.748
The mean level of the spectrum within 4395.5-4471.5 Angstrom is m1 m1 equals 0.676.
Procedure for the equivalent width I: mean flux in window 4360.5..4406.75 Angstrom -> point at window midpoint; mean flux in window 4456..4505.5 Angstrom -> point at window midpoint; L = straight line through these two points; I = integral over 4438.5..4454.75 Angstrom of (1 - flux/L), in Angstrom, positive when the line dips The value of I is -0.7 Angstrom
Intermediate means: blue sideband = 0.623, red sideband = 0.73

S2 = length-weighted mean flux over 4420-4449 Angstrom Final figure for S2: 0.711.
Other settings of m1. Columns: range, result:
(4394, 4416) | 0.632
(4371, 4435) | 0.633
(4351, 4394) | 0.615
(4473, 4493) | 0.755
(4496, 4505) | 0.787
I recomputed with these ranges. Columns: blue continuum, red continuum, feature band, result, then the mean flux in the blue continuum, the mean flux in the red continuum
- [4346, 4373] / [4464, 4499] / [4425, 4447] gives 0.3 Angstrom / 0.664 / 0.736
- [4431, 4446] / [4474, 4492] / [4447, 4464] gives 1.2 Angstrom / 0.701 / 0.753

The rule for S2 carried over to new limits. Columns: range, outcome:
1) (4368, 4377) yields 0.612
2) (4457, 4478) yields 0.698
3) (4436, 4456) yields 0.715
